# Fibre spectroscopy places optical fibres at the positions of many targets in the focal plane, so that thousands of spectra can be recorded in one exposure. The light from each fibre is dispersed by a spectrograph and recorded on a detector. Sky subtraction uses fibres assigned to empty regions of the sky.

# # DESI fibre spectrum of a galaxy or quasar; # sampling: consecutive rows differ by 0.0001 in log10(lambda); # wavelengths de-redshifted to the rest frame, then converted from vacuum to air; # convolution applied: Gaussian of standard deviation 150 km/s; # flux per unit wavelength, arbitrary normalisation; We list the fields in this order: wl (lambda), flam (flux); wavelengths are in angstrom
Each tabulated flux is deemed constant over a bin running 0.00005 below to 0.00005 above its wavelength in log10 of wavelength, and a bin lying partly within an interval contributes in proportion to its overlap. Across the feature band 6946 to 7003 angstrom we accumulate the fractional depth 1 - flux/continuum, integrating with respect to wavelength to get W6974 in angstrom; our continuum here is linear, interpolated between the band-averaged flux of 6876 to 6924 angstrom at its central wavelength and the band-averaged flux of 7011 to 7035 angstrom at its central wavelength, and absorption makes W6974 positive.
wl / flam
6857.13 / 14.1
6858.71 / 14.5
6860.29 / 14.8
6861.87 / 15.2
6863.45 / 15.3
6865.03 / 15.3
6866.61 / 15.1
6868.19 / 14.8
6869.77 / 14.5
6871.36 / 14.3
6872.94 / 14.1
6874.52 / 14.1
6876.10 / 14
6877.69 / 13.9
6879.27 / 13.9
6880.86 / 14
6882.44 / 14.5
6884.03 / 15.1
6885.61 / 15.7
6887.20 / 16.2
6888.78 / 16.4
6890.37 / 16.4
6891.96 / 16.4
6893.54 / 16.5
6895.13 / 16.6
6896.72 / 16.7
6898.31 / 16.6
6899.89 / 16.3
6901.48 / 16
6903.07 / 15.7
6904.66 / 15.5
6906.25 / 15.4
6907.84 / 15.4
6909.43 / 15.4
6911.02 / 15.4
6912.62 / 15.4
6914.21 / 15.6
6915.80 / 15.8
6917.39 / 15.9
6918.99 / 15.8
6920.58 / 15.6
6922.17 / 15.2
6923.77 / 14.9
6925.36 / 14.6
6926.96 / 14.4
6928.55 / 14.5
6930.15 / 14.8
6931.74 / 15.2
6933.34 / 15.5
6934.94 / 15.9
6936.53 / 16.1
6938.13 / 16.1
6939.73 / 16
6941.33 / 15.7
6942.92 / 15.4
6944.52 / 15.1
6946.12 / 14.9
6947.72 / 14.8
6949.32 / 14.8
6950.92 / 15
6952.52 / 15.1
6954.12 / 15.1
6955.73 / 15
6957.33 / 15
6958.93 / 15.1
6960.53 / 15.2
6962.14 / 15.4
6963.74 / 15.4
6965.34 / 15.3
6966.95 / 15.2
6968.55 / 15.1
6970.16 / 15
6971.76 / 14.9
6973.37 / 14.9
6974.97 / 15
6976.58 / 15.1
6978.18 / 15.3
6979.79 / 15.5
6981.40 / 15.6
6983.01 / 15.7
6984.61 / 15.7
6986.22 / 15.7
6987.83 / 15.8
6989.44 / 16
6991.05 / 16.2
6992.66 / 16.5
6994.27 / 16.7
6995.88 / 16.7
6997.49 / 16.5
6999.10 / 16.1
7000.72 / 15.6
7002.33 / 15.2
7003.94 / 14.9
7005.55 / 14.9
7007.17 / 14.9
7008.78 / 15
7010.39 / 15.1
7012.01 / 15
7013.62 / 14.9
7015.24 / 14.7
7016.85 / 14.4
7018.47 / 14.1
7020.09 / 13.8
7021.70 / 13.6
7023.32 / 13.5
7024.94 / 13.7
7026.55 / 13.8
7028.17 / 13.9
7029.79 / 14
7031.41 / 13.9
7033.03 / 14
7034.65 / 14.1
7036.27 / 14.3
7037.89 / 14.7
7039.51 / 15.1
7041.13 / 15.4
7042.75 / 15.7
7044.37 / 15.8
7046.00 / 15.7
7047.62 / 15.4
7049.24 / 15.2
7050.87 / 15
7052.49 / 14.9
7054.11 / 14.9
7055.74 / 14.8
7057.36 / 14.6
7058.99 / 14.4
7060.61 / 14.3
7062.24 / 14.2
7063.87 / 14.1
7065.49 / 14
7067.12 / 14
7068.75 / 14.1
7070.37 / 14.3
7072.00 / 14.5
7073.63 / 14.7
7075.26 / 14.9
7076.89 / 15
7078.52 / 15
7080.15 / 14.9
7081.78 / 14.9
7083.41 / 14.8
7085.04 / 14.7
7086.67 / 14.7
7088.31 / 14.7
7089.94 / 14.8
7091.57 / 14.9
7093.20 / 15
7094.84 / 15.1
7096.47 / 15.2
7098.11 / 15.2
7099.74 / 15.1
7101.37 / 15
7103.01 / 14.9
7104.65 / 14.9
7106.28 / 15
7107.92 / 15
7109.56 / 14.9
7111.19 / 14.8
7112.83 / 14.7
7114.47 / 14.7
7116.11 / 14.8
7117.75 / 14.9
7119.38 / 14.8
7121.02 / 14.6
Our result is -3.0 angstrom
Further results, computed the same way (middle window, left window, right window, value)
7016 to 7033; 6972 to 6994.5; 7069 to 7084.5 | 1.53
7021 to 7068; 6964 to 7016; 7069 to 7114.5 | 1.92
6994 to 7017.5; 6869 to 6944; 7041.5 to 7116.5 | -0.43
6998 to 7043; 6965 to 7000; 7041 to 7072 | 1.83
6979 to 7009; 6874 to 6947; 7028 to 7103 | -1.37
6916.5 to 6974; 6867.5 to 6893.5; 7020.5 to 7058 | -1.62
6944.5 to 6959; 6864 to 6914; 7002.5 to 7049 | 0.02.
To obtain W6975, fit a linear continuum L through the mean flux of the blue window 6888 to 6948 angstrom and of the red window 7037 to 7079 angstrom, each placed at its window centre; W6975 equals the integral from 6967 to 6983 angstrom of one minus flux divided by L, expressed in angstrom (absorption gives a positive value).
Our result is 0.1 angstrom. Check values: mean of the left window 15.6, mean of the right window 14.8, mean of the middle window 15.2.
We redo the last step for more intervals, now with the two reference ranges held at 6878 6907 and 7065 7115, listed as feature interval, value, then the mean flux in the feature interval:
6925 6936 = 0.4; 15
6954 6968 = 0.2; 15.2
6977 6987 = -0.2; 15.6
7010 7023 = 0.6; 14.4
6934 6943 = -0.2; 15.9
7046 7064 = 0.2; 14.8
